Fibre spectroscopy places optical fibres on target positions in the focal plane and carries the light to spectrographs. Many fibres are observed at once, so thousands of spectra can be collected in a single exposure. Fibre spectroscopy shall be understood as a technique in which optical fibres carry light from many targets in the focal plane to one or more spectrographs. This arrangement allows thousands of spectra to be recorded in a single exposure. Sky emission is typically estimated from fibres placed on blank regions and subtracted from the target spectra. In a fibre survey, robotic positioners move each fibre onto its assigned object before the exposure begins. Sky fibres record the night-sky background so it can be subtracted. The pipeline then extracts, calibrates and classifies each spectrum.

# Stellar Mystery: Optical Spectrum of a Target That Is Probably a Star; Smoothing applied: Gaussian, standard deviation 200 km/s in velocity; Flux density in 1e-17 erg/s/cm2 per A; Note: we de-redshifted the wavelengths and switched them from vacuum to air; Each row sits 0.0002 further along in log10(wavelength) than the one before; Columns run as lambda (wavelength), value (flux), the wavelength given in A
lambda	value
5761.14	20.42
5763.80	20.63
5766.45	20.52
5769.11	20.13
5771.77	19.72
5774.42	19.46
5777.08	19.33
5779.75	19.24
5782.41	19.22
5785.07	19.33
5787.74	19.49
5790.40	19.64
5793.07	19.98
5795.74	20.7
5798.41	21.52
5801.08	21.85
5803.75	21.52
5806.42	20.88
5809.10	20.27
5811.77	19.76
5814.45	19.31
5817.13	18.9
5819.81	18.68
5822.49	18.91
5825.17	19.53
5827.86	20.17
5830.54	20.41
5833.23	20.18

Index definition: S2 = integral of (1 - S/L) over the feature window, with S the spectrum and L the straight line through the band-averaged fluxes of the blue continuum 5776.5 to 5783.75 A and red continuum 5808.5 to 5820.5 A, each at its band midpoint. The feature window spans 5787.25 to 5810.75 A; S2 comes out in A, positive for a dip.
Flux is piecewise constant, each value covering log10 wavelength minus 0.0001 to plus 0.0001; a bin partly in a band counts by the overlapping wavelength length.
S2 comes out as -1.7 A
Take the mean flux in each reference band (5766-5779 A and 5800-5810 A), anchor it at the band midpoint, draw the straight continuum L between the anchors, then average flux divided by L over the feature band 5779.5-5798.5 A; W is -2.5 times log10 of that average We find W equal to 0.03 mag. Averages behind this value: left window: 19.7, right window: 21.1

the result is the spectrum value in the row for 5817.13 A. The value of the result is 18.9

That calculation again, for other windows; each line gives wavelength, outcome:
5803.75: 21.52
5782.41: 19.22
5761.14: 20.42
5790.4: 19.64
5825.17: 19.53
